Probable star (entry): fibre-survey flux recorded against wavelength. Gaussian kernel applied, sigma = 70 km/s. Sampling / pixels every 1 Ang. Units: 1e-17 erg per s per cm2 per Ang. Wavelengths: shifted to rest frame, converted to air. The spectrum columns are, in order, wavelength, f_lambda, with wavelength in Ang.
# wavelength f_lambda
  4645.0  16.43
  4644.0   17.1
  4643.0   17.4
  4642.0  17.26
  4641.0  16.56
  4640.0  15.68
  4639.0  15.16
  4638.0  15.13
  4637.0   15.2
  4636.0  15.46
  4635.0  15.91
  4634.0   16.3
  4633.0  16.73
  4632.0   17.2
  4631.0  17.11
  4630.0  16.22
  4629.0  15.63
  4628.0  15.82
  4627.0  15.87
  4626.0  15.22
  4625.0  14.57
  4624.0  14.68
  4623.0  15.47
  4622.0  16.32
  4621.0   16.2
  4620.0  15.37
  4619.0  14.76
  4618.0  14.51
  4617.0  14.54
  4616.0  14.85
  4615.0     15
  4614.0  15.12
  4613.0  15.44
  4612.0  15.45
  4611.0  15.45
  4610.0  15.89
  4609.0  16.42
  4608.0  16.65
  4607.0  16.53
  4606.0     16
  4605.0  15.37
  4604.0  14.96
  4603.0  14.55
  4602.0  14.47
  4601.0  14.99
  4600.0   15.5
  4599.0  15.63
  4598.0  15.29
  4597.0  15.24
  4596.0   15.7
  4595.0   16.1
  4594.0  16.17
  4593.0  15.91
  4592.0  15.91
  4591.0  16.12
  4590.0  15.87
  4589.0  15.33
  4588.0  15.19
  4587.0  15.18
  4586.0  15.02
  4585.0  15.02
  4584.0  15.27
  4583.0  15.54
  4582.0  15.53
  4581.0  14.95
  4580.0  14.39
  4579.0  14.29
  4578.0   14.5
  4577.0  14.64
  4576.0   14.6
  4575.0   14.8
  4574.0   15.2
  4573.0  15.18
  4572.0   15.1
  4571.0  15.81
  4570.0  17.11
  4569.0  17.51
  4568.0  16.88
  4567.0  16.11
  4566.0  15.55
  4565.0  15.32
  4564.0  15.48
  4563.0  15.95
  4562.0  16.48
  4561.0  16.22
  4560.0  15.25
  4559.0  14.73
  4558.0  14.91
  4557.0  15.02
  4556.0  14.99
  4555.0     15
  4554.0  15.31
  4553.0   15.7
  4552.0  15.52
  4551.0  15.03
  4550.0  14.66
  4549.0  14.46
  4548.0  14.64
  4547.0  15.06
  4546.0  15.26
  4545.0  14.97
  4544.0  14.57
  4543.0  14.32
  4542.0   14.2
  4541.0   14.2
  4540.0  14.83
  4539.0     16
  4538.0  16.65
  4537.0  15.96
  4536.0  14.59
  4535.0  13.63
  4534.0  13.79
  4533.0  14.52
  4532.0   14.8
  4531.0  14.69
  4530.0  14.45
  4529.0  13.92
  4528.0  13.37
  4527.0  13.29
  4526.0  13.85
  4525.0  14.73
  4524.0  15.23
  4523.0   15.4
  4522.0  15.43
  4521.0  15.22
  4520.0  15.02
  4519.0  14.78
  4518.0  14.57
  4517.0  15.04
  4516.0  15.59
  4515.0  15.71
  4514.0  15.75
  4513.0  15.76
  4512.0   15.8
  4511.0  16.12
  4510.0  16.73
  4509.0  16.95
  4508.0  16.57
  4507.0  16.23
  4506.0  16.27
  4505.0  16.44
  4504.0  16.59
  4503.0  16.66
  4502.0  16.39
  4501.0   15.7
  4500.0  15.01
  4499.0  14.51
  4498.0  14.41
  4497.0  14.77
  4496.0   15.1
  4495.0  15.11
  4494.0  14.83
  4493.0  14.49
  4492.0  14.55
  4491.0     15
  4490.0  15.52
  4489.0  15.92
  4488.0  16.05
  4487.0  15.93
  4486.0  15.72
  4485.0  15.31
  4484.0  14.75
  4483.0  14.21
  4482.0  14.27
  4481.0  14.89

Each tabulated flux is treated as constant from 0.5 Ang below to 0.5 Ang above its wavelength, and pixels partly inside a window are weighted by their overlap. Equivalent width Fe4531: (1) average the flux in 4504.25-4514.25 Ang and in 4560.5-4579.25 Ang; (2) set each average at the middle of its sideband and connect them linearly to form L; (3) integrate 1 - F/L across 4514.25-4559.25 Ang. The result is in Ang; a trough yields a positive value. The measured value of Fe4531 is 3.2 Ang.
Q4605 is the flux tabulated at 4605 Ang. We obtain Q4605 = 15.37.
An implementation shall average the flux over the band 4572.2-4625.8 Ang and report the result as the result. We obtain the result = 15.3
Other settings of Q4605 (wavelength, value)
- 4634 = 16.3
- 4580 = 14.39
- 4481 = 14.89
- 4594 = 16.17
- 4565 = 15.32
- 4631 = 17.11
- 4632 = 17.2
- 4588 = 15.19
